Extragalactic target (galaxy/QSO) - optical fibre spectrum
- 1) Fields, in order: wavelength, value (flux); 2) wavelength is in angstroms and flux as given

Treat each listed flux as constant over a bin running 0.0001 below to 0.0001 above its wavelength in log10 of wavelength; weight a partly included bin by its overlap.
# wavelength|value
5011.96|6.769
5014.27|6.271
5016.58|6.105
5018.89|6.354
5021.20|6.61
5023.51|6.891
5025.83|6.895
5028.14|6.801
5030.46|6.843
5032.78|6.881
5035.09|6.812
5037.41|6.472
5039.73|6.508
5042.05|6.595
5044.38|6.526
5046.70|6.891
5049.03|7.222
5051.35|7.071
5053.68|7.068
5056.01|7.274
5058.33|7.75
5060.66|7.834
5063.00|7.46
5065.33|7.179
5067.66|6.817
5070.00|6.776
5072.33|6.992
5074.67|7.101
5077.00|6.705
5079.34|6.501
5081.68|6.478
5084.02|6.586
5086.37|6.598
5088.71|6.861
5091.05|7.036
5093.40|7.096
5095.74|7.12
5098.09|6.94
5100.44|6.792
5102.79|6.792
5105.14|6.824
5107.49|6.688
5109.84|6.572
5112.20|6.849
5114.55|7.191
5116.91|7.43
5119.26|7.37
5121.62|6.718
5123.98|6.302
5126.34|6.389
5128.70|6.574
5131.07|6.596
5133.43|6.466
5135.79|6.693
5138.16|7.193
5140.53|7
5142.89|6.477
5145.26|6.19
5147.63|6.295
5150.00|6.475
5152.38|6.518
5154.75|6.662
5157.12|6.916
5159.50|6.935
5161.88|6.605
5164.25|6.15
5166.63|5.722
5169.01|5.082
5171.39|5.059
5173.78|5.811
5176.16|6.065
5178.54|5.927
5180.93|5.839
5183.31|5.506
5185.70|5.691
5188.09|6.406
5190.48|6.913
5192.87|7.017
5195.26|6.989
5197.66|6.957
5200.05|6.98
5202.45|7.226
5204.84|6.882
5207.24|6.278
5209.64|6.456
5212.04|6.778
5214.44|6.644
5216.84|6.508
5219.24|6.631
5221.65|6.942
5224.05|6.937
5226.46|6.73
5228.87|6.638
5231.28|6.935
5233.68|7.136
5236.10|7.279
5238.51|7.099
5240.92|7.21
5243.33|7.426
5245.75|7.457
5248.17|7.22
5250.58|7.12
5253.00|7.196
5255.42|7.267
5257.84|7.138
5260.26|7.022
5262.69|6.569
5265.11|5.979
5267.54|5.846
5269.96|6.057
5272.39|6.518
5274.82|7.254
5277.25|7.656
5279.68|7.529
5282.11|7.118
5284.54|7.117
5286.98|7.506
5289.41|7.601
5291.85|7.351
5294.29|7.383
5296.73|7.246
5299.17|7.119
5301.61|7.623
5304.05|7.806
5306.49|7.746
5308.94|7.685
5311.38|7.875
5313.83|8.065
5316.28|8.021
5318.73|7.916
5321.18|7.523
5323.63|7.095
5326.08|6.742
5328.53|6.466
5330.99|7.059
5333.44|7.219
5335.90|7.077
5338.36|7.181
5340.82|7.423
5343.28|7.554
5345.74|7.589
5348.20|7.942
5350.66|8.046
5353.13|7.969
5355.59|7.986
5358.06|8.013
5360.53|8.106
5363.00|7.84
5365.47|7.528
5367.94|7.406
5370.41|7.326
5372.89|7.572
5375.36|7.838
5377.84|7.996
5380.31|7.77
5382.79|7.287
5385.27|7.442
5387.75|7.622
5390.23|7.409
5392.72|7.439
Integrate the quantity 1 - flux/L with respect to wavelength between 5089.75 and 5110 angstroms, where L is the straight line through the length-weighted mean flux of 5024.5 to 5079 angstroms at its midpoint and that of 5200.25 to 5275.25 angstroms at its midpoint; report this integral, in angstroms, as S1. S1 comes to 0.15 angstroms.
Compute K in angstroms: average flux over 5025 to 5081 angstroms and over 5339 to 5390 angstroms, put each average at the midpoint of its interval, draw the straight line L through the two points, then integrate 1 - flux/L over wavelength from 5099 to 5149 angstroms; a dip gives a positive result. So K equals 2.7 angstroms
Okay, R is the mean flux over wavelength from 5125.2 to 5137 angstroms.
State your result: 6.54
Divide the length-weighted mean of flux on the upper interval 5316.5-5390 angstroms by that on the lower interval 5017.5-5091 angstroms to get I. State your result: 1.1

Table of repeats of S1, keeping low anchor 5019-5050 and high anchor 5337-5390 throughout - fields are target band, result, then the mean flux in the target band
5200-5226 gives 1.8 angstroms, 6.74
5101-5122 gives 0.1 angstroms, 6.94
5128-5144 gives 0.7 angstroms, 6.72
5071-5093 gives 0.3 angstroms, 6.77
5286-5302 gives 0.2 angstroms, 7.39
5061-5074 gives -0.5 angstroms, 7.09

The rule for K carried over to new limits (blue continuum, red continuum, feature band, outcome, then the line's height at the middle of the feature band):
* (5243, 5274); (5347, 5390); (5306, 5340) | -0.2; 7.36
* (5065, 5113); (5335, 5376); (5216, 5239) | 1.2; 7.26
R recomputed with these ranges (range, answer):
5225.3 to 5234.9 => 6.86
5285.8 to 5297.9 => 7.42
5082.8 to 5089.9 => 6.68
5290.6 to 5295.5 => 7.36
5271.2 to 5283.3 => 7.22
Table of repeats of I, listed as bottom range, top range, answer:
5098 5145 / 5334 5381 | 1.13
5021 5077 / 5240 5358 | 1.05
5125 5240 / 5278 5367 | 1.15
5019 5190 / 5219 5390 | 1.10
